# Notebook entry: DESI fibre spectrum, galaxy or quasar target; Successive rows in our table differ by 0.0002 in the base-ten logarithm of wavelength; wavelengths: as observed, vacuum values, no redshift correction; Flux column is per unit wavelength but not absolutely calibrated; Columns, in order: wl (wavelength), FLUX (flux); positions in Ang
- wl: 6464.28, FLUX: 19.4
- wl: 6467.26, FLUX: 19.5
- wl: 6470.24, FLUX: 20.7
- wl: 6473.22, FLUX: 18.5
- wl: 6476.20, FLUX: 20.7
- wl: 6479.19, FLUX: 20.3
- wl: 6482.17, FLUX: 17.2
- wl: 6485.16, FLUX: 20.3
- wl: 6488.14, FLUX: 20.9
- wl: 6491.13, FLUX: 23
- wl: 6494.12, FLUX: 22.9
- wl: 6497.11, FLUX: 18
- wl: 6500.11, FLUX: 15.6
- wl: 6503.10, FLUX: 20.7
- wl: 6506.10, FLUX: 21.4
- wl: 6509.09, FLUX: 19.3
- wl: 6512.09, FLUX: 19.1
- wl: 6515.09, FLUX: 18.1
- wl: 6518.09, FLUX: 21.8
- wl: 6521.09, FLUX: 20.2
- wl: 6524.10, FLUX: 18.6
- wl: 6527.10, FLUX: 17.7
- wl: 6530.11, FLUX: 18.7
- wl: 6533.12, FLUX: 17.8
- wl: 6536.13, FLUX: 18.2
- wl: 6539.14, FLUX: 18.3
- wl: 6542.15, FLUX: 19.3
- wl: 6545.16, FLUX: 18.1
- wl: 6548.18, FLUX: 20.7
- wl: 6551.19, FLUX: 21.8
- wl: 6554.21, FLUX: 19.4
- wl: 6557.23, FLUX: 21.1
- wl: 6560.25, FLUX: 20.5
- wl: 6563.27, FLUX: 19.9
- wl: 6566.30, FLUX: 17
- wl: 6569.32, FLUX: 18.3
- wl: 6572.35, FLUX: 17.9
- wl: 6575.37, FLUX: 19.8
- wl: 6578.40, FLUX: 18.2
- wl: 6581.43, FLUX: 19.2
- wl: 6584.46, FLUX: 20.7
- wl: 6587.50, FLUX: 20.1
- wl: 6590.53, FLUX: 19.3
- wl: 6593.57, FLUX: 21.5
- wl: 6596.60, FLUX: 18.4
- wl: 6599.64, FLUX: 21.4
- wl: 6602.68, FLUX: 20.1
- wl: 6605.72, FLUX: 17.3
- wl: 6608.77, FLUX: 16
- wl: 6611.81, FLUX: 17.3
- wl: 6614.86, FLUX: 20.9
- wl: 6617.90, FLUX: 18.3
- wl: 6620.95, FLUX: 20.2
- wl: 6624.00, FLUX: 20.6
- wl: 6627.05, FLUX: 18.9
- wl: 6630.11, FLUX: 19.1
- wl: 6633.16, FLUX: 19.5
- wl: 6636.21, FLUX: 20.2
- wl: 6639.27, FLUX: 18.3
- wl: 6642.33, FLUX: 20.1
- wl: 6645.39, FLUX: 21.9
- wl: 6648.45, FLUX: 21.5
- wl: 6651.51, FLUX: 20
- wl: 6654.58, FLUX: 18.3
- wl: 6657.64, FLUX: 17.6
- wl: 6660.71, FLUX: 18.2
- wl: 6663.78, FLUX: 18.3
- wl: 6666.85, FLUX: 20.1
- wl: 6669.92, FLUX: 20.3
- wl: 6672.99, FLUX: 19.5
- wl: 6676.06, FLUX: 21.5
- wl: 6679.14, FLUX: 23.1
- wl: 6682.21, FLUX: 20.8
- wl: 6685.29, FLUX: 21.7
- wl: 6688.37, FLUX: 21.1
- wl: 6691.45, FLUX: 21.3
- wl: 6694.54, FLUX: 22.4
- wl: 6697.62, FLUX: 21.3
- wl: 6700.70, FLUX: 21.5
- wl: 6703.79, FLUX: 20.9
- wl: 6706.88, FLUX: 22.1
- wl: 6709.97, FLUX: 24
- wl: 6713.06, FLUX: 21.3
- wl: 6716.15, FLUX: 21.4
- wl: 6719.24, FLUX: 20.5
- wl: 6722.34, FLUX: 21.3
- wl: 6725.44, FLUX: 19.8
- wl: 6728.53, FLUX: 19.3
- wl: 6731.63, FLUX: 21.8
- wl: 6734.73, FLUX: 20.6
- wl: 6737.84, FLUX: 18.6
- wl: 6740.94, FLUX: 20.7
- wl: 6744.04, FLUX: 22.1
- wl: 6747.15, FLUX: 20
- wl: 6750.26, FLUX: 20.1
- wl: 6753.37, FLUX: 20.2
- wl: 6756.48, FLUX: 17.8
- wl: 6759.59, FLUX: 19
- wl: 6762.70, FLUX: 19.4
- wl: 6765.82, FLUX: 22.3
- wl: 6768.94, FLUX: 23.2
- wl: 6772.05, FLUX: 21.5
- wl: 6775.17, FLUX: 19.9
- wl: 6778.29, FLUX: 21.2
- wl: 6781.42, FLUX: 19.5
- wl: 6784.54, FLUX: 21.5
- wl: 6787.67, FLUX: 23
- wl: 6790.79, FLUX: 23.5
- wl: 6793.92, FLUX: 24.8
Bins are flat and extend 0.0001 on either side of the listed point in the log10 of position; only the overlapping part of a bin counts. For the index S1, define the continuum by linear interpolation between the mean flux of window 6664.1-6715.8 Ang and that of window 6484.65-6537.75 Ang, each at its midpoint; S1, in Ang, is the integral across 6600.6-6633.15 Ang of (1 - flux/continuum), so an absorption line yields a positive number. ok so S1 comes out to 2.7 Ang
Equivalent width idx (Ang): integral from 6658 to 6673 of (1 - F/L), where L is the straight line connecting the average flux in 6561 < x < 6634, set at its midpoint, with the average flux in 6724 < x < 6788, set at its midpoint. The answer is 0.5 Ang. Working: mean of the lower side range 19.2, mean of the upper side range 20.5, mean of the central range 19.1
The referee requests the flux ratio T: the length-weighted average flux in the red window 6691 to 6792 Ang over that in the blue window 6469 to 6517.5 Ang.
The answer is 1.06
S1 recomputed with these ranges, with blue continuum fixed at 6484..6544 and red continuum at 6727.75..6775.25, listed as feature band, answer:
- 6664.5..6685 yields -0.71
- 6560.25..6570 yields 0.47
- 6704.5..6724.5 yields -1.36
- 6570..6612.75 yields 1.51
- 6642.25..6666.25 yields 0.69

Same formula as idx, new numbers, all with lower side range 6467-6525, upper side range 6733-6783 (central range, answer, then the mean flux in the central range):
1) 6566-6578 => 0.98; 18.4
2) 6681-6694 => -0.69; 21.3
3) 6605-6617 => 1.29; 17.9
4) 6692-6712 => -1.68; 22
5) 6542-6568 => 0.27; 19.8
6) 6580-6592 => 0.12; 19.8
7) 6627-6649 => 0.23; 19.9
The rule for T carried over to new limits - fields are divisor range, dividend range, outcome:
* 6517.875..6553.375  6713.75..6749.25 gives 1.07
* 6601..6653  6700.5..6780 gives 1.07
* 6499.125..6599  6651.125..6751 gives 1.07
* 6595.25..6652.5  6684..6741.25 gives 1.09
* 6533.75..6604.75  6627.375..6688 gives 1.03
